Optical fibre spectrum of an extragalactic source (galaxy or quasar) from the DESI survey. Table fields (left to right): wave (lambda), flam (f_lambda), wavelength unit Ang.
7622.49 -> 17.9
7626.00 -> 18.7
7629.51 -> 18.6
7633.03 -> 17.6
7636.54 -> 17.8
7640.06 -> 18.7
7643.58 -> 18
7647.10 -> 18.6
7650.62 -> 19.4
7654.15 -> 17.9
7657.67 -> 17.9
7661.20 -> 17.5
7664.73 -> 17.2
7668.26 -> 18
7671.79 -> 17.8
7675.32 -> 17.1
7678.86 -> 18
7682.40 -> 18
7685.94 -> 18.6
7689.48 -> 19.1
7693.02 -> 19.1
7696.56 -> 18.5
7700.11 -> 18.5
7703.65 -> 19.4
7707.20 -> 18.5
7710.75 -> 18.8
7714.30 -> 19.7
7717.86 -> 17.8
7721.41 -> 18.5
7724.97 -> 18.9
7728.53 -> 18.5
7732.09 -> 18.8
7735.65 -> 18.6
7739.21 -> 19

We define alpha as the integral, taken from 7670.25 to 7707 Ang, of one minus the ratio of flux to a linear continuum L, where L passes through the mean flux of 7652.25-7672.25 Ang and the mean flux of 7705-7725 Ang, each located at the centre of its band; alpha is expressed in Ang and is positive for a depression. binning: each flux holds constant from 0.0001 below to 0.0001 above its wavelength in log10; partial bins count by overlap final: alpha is -0.4 Ang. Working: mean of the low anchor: 17.7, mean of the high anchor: 18.7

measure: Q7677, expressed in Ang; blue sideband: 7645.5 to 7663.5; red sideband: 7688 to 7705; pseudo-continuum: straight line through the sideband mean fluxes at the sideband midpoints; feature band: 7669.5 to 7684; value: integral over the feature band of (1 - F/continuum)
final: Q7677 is 0.7 Ang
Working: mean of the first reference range 18.2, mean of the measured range 17.7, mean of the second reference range 18.9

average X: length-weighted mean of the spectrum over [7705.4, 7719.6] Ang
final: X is 18.7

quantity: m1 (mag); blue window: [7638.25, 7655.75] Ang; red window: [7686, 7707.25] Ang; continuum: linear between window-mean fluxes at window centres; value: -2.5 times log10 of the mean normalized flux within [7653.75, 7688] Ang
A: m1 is 0.052 mag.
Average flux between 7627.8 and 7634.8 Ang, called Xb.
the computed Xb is 18.1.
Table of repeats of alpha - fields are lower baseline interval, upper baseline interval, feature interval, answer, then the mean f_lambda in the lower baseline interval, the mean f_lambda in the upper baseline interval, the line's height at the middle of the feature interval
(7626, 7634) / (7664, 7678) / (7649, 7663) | -0.3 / 18.3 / 17.6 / 17.8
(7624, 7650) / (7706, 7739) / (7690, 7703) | -0.1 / 18.3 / 18.7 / 18.6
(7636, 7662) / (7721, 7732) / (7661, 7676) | 0.7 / 18.3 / 18.7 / 18.4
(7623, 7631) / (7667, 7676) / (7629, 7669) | 0.1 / 18.5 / 17.7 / 18.1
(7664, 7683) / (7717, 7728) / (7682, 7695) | -0.6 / 17.7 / 18.5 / 17.9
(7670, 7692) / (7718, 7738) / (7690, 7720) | -0.7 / 18.1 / 18.6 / 18.4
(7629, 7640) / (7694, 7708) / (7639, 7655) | -0.3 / 18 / 18.8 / 18.2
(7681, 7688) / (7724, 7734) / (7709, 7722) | -0.1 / 18.3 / 18.7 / 18.6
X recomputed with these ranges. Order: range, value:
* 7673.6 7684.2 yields 17.7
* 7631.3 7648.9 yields 18.2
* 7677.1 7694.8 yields 18.6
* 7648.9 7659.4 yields 18.4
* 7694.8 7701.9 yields 18.5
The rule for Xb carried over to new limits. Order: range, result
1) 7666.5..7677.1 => 17.6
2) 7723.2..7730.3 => 18.7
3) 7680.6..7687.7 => 18.3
